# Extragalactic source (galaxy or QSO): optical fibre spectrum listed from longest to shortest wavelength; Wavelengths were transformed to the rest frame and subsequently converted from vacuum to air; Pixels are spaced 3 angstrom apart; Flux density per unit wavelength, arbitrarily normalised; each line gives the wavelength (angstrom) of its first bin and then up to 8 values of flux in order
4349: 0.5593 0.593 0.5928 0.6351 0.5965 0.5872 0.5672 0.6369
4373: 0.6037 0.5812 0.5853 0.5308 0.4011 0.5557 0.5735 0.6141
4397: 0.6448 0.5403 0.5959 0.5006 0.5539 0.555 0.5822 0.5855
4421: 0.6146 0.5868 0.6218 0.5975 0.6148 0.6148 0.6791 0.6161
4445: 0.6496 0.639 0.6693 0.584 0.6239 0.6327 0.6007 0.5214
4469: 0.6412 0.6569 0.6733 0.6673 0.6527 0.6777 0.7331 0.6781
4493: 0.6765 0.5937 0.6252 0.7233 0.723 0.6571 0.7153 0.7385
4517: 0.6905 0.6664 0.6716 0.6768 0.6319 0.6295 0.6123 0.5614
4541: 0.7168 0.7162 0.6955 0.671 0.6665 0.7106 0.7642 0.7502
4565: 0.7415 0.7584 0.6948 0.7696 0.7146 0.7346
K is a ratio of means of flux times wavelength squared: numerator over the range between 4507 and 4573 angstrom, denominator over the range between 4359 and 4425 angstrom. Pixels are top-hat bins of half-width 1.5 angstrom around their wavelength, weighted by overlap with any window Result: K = 1.3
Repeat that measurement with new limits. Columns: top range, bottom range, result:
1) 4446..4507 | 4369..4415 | 1.20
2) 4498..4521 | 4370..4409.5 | 1.30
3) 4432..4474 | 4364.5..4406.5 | 1.13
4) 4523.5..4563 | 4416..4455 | 1.14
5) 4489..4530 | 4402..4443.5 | 1.18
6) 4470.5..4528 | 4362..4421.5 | 1.25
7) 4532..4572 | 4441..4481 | 1.15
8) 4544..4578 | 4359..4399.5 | 1.36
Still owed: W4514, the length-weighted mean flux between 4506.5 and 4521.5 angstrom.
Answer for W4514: 0.694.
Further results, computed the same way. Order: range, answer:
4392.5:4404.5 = 0.599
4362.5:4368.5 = 0.577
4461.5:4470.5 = 0.588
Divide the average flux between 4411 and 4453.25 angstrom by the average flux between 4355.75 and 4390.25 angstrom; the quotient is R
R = 1.1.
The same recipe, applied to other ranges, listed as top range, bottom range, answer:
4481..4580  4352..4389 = 1.20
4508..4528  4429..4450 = 1.09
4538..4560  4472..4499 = 1.04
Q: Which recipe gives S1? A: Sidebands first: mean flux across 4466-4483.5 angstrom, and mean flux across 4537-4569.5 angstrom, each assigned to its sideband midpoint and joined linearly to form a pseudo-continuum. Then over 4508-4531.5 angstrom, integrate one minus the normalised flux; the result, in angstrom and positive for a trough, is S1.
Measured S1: 0.0 angstrom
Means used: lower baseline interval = 0.648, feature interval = 0.68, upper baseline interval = 0.707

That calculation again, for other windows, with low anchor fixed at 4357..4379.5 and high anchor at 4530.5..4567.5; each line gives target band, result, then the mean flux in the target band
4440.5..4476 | 1.0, 0.625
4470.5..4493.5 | -0.8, 0.677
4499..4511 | -0.5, 0.693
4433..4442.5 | 0.0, 0.635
